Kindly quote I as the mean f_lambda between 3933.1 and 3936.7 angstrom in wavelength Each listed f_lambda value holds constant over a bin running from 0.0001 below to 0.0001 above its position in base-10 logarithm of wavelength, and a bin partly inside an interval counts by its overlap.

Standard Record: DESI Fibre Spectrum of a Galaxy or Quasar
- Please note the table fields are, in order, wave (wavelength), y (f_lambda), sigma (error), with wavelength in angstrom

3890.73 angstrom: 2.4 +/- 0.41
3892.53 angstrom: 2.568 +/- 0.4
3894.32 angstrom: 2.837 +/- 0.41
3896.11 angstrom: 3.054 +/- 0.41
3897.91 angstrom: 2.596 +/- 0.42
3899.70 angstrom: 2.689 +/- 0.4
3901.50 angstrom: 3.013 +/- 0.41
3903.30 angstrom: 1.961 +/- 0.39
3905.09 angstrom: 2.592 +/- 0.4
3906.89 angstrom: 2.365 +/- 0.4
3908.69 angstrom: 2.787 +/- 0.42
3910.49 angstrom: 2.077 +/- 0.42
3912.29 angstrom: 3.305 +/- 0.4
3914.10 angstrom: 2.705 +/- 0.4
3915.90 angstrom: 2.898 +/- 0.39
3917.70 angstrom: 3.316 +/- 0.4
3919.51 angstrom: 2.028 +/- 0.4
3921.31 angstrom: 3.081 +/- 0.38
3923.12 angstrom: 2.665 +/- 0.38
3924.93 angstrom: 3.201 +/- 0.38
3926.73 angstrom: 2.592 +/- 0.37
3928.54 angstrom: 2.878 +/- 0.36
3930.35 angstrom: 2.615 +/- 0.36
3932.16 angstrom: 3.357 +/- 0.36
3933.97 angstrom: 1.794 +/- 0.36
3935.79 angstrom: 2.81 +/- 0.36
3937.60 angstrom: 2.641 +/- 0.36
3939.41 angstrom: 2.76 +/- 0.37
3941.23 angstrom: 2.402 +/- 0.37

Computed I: 2.3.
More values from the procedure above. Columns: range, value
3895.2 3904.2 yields 2.66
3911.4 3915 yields 3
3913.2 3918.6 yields 2.98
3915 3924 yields 2.8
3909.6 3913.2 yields 2.69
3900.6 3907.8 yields 2.48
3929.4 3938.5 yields 2.64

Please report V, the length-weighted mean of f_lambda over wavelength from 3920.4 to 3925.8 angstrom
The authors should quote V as 2.98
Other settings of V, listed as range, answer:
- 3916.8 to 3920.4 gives 2.67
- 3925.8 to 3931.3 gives 2.71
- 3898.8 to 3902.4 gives 2.85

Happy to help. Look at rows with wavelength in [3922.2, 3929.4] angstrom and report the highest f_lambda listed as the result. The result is 3.201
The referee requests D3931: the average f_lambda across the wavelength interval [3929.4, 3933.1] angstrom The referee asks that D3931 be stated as 2.97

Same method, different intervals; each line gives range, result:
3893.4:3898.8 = 2.83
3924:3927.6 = 2.9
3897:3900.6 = 2.64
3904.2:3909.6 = 2.58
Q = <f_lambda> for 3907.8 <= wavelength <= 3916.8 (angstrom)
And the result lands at 2.75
